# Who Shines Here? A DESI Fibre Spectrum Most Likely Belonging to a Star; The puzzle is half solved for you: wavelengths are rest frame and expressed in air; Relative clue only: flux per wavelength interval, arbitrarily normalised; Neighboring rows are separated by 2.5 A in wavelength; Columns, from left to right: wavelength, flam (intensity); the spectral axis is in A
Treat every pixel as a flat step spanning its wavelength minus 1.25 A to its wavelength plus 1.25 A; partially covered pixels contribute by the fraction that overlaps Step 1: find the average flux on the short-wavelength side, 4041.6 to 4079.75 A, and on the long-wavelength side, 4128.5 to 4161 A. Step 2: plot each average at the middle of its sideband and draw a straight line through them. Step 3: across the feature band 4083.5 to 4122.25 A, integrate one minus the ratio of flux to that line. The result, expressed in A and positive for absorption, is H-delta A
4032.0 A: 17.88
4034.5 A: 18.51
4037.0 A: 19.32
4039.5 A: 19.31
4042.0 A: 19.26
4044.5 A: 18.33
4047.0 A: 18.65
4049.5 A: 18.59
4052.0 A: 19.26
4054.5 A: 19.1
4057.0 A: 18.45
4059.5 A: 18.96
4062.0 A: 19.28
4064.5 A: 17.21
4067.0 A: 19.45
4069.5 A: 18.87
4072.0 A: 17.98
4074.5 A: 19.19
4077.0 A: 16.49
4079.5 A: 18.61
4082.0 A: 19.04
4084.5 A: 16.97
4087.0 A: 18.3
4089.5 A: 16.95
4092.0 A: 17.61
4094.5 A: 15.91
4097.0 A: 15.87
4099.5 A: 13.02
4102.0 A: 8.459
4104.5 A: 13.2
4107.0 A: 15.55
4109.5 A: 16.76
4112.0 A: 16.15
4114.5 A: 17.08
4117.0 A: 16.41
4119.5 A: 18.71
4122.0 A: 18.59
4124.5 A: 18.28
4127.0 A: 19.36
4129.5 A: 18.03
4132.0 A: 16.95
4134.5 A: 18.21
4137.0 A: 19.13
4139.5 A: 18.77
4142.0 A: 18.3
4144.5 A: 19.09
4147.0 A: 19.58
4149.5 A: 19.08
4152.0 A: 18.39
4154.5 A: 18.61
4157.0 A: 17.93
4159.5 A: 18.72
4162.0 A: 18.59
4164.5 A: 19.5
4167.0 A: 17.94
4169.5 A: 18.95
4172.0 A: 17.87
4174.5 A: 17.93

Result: 5.6 A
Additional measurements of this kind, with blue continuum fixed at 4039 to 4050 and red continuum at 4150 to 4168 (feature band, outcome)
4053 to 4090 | 0.78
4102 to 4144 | 3.17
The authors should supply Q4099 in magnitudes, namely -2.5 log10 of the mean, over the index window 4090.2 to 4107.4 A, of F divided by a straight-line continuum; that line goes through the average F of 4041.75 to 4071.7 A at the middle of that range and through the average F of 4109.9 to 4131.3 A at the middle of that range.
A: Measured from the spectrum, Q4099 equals 0.260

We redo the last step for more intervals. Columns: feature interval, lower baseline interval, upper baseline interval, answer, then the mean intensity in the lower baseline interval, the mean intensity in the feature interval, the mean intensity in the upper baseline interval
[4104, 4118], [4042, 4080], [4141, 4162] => 0.17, 18.6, 16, 18.7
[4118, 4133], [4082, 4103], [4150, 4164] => -0.07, 15.7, 18.3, 18.5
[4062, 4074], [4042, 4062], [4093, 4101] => -0.07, 18.8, 18.5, 14.8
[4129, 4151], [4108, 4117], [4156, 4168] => -0.05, 16.6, 18.6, 18.6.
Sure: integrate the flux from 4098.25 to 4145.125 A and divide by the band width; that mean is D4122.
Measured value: 16.8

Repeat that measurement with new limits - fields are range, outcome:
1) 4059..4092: 18.2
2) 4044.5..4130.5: 17.4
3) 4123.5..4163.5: 18.6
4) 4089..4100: 16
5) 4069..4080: 18.2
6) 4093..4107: 13.6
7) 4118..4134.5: 18.3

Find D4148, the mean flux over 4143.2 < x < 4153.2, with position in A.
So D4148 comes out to 19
